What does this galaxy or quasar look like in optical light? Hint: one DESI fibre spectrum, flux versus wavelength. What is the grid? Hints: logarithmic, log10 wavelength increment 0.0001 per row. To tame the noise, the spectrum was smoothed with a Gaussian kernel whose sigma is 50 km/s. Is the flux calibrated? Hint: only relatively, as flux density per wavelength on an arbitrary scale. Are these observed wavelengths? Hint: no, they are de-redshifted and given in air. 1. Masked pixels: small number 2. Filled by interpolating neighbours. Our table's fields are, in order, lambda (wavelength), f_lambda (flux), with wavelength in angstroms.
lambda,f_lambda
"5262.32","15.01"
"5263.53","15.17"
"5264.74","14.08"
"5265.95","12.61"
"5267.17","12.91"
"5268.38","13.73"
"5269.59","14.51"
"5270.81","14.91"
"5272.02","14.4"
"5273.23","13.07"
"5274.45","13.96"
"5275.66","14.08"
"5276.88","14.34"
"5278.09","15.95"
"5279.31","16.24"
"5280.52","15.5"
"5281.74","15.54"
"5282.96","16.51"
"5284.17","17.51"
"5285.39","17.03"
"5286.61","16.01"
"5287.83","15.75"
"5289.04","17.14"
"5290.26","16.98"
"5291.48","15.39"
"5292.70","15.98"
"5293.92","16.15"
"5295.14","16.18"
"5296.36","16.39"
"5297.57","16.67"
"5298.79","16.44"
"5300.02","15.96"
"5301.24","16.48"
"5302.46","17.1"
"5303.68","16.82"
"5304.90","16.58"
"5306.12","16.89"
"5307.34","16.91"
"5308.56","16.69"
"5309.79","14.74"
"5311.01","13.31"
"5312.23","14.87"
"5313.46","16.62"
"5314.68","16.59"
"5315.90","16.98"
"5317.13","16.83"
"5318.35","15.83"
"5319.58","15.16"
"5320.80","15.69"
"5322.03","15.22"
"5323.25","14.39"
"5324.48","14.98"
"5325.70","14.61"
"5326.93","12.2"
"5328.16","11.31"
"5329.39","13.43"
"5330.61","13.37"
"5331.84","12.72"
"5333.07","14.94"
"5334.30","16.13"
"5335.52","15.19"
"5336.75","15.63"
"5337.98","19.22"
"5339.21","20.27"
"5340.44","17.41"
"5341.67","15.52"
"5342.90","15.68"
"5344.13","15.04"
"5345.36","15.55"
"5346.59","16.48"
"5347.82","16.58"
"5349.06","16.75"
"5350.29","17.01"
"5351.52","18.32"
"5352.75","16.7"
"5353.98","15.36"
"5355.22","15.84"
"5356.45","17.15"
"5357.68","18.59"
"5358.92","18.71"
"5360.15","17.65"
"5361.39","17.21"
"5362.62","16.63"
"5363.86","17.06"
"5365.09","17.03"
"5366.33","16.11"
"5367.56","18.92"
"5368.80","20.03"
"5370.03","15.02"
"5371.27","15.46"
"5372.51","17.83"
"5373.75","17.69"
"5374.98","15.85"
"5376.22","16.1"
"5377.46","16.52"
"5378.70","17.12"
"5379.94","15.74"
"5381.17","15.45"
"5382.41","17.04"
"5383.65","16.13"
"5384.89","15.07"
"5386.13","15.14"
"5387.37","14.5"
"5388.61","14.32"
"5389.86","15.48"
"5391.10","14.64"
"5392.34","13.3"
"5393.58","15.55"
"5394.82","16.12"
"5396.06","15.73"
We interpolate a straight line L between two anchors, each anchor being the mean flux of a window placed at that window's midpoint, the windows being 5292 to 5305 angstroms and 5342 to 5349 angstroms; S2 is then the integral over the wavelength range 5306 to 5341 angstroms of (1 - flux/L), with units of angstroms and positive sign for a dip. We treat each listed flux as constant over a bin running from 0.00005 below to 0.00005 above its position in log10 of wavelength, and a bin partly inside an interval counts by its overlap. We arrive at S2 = 1.6 angstroms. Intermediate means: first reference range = 16.4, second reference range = 15.9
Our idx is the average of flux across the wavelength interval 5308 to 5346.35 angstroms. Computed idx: 15.4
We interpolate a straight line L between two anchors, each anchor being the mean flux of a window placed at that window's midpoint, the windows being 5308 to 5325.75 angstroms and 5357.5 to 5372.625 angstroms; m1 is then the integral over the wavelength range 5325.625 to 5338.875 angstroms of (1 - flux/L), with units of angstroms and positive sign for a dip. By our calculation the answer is 1.3 angstroms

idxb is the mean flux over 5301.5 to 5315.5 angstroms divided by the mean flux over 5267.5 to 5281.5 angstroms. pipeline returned 1.10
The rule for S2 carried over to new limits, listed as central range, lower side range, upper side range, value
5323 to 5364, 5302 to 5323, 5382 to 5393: -1.0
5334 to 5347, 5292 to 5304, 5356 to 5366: 0.4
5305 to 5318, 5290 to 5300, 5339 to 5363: 0.3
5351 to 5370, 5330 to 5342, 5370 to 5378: -1.2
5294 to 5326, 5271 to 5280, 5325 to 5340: -2.5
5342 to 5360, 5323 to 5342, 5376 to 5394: -1.8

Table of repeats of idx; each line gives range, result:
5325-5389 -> 16.2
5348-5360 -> 17.2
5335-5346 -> 16.6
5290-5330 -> 15.6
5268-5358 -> 15.8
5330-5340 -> 16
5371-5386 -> 16.3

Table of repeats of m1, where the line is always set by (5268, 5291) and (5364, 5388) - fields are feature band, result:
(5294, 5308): -0.80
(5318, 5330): 1.26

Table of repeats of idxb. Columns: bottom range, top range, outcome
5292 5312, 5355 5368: 1.07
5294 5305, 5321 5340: 0.91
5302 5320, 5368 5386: 1.02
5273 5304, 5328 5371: 1.03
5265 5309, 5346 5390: 1.06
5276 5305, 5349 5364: 1.06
